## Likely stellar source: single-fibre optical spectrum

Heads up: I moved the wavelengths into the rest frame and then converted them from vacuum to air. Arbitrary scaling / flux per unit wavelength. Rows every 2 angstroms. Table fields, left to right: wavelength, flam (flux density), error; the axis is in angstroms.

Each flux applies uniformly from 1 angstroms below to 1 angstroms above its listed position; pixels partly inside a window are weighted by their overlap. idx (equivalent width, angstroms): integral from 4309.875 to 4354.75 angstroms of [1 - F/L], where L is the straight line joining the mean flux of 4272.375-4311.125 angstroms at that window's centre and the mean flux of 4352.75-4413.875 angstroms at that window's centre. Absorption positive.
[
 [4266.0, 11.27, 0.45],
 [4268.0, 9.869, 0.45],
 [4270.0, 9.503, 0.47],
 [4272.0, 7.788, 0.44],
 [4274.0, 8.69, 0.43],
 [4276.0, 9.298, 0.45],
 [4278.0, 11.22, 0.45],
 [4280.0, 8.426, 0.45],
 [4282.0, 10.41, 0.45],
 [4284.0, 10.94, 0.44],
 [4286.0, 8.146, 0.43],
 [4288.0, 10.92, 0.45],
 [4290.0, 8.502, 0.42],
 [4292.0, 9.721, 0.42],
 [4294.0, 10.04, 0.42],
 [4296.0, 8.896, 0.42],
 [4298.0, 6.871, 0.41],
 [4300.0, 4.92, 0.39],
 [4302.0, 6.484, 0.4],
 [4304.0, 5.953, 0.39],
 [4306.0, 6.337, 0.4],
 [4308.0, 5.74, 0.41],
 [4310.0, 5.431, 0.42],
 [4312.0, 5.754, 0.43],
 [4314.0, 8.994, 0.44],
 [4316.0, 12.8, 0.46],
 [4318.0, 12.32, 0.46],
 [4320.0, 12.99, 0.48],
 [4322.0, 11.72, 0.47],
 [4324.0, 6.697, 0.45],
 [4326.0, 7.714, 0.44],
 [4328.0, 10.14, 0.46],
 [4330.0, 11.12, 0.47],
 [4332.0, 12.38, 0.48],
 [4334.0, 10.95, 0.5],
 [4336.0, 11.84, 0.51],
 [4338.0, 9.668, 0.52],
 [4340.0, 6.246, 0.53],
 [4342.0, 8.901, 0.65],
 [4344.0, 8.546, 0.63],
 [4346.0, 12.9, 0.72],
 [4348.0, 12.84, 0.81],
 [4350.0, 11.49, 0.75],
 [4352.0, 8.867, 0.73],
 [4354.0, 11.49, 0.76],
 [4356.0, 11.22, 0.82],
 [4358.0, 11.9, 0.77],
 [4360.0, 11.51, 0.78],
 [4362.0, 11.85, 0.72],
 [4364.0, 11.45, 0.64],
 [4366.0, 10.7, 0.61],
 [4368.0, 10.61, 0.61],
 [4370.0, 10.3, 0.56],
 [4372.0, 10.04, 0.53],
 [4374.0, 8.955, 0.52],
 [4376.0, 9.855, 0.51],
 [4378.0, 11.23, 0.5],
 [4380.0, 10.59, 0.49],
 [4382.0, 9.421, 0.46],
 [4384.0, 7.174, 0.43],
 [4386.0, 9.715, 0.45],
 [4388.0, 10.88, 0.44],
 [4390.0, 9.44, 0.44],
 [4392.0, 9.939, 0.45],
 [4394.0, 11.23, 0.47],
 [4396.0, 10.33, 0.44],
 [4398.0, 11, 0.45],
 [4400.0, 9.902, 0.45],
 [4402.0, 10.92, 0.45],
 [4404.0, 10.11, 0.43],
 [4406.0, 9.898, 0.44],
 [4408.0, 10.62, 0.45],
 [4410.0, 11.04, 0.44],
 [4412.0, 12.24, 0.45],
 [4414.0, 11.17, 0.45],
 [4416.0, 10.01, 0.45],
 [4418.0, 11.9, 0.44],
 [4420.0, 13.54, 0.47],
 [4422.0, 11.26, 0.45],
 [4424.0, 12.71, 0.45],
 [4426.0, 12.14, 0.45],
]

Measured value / -4.4 angstroms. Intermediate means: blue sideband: 8.24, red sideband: 10.5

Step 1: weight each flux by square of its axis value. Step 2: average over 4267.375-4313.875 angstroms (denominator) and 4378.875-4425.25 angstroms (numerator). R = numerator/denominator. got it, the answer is 1.4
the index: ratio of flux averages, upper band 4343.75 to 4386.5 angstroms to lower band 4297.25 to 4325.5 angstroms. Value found 1.32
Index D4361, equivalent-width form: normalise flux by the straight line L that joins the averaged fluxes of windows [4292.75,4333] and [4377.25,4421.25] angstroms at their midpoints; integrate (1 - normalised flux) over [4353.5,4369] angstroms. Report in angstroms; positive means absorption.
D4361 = -2.57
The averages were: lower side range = 8.67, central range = 11.3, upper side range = 10.6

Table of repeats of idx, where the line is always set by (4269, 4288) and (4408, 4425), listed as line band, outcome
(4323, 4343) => 1.49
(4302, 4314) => 4.56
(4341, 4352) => -0.20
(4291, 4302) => 2.03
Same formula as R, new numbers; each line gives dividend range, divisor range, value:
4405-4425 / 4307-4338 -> 1.22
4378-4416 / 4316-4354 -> 1.01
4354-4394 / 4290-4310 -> 1.50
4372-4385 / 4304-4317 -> 1.34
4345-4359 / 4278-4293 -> 1.23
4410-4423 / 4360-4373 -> 1.09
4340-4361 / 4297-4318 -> 1.52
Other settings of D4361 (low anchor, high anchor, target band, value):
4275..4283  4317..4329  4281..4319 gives 6.3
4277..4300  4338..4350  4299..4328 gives 4.3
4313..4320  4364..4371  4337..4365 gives 0.8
